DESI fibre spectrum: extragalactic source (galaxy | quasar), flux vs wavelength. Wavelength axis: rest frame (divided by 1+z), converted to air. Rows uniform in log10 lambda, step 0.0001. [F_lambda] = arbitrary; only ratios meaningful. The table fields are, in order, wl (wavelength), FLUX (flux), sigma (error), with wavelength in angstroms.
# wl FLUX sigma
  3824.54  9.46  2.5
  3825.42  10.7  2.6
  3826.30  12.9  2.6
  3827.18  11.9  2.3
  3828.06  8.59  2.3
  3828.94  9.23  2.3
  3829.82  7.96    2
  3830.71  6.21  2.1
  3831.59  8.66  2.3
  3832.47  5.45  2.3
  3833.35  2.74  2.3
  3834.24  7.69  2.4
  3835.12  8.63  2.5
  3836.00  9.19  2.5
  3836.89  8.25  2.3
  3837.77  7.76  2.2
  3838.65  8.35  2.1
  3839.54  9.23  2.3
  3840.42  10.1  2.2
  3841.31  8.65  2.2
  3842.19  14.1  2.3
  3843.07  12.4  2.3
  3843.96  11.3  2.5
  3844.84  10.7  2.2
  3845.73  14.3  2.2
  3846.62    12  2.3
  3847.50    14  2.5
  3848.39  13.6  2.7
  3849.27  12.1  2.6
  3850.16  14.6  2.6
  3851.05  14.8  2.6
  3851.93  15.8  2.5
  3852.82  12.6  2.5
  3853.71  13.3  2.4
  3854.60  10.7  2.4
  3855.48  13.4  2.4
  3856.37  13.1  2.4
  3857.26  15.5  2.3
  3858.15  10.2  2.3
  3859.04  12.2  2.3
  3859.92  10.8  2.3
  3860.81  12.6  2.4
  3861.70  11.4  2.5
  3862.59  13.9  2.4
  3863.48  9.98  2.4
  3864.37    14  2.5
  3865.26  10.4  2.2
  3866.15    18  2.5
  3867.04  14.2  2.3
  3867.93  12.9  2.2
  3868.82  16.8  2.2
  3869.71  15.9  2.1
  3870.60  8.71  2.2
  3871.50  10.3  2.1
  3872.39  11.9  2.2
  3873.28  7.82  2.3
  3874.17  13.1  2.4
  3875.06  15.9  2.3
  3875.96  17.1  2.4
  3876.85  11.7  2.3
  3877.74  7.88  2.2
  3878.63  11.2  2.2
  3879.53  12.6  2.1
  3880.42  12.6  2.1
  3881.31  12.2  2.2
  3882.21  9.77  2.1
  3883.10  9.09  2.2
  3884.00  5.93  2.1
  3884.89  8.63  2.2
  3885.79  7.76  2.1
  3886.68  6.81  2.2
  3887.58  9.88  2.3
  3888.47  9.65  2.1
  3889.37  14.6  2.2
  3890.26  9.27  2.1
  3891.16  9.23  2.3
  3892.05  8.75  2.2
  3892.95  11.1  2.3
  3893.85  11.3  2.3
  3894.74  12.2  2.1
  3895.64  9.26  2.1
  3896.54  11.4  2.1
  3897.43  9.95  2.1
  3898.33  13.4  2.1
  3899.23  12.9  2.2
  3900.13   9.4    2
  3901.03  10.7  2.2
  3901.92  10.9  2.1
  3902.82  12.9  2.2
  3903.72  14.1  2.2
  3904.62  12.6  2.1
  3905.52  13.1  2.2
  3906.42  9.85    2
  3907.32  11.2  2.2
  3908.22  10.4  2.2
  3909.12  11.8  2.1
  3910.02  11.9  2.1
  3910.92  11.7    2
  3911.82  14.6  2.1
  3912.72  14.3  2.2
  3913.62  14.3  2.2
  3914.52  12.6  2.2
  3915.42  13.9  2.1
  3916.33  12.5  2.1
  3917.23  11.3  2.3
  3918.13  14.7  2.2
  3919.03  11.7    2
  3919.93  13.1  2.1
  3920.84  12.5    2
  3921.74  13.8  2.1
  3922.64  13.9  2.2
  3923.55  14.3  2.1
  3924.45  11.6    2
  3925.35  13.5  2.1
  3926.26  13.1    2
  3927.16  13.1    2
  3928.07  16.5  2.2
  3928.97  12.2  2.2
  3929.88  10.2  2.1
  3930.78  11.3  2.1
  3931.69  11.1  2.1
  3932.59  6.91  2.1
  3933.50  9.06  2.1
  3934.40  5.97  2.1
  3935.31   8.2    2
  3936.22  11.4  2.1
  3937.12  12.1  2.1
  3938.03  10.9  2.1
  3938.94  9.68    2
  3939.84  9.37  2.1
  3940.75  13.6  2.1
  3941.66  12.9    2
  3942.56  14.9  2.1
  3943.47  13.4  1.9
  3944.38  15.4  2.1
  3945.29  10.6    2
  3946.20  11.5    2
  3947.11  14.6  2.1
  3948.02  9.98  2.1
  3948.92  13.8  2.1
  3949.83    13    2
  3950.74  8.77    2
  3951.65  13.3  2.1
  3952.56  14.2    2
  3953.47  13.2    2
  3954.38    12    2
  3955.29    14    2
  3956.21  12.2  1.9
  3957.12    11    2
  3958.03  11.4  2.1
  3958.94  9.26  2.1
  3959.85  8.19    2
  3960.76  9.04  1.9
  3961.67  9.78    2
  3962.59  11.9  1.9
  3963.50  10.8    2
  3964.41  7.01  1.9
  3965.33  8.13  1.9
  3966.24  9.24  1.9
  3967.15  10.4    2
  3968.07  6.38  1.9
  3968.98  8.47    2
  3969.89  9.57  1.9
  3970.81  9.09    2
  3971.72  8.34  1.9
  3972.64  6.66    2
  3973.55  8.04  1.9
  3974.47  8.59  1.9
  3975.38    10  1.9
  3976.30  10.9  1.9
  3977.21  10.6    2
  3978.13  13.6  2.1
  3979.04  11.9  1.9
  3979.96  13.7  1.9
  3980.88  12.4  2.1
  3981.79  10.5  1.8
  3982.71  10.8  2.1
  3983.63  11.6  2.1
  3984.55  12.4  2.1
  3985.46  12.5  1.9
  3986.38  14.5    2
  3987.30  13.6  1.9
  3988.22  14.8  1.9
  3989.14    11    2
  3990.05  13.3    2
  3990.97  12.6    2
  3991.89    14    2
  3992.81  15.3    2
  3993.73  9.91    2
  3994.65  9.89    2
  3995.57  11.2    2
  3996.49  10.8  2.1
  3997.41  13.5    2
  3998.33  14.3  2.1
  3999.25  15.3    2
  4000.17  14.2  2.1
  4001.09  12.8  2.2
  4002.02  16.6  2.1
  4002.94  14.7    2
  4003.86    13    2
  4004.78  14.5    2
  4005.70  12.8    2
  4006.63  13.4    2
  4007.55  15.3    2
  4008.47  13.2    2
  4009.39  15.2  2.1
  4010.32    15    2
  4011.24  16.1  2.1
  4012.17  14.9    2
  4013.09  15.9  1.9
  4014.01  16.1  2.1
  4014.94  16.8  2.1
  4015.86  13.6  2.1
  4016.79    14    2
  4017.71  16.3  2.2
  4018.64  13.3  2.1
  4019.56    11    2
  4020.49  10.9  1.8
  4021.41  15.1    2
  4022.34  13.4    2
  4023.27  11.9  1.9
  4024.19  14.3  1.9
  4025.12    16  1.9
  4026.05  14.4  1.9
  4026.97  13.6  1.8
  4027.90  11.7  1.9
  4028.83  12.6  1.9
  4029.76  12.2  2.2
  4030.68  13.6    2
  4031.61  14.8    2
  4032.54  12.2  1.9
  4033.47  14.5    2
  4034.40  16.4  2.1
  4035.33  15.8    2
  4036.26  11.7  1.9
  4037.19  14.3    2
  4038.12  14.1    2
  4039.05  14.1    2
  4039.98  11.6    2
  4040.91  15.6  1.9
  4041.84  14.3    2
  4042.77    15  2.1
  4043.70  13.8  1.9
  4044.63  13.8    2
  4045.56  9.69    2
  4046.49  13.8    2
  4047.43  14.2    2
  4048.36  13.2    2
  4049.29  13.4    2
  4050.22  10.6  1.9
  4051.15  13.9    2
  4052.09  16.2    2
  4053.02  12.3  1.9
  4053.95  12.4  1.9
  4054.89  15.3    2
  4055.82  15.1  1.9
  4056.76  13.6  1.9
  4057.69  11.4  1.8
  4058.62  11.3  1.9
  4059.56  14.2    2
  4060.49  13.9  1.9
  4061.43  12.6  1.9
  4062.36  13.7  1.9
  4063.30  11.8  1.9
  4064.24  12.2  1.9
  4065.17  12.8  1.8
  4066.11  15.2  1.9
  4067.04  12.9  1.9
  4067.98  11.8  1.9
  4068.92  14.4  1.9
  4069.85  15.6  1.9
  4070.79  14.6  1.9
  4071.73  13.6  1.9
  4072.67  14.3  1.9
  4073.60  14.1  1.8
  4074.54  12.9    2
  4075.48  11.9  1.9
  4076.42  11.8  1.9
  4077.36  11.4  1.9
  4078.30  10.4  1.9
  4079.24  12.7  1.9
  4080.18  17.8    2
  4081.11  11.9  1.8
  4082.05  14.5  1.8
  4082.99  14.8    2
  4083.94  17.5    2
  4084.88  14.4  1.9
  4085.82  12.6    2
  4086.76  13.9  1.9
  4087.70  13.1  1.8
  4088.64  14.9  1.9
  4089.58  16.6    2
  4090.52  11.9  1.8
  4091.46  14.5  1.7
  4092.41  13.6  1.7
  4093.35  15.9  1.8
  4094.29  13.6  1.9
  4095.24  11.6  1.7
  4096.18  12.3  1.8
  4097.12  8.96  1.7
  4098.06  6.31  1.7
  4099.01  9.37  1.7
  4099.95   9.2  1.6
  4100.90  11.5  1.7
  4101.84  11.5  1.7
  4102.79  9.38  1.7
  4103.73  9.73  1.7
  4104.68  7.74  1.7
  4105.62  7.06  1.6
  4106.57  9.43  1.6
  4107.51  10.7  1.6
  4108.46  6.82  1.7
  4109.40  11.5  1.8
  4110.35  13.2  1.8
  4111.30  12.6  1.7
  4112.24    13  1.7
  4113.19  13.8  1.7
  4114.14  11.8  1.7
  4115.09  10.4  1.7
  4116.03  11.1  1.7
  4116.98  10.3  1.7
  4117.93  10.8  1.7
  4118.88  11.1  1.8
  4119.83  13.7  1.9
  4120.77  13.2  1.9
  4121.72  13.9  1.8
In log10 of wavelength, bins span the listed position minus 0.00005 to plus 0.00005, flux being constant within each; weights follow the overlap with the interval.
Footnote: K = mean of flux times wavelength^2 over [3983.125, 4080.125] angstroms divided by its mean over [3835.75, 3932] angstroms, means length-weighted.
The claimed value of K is 1.2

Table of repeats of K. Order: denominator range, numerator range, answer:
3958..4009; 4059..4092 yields 1.23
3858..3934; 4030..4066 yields 1.23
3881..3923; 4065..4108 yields 1.20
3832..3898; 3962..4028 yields 1.18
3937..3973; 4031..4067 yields 1.30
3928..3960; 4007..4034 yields 1.27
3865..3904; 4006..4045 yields 1.33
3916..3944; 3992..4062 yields 1.21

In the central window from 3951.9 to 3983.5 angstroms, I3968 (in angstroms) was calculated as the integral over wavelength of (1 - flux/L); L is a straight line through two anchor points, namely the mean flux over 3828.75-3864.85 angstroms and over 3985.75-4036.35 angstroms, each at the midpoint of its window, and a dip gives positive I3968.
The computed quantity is 6.5 angstroms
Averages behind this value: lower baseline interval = 11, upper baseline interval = 13.8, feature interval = 10.4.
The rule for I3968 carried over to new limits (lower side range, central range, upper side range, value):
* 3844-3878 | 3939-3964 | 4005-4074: 2.69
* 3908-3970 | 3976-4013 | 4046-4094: -2.18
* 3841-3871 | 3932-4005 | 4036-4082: 9.51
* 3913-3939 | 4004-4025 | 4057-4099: -2.59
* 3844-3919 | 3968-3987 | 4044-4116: 2.59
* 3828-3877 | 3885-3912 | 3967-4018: 1.97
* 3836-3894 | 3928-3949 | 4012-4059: 2.01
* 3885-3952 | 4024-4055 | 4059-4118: -3.74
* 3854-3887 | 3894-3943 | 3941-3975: -2.91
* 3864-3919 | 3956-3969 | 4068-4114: 2.63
